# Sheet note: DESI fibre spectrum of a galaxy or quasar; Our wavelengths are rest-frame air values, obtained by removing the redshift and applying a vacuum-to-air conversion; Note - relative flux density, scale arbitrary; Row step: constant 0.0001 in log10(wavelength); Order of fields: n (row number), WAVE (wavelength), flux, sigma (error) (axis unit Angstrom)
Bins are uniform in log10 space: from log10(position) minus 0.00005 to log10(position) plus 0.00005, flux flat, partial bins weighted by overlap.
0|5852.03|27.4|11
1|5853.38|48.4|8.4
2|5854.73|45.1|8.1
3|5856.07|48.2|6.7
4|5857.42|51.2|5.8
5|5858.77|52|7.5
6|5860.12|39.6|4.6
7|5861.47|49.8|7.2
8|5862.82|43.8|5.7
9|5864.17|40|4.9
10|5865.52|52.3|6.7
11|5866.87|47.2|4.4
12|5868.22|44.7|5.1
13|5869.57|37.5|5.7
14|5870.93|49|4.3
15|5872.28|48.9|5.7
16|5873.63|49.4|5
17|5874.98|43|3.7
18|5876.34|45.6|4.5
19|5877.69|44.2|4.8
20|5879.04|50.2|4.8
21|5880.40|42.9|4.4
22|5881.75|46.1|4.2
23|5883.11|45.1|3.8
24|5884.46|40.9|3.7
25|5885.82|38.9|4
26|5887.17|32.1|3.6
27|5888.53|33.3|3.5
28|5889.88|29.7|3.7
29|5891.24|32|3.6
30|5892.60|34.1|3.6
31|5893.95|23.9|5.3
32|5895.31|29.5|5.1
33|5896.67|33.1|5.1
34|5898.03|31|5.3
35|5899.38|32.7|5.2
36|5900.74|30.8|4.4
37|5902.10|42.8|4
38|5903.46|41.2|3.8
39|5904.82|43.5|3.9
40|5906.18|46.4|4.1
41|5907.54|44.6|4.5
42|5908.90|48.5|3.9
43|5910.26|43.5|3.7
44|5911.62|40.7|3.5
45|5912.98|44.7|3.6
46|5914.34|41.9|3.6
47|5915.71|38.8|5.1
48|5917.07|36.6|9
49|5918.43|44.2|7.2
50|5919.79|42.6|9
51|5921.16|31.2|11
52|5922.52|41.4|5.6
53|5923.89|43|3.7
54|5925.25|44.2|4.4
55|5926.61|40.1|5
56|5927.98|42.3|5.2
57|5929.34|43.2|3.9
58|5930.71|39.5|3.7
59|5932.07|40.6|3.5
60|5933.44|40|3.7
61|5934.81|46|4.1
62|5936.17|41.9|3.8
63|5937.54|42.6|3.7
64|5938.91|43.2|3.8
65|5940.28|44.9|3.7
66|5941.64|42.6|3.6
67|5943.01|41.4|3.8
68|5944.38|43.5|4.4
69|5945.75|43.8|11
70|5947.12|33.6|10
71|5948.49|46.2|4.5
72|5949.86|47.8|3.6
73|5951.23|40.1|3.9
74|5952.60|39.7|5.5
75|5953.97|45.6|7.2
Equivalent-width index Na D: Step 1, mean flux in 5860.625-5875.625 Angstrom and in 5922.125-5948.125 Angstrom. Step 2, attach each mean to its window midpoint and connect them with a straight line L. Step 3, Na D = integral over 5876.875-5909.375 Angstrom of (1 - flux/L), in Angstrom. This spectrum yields 4.6 Angstrom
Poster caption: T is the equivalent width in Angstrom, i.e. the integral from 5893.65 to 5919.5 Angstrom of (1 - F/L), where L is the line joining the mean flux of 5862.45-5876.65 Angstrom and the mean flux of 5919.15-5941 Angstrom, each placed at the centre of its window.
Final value 2.39 Angstrom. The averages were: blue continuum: 45.6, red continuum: 41.7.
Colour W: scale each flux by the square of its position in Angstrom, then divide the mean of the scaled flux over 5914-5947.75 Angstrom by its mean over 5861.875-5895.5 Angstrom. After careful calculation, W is 1.02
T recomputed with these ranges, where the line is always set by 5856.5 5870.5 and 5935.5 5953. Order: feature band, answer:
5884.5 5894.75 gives 2.8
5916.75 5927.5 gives 0.7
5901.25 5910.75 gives 0.0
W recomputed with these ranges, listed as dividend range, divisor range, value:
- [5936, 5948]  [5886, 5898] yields 1.36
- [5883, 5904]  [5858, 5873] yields 0.75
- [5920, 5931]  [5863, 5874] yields 0.90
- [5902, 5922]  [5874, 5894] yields 1.08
